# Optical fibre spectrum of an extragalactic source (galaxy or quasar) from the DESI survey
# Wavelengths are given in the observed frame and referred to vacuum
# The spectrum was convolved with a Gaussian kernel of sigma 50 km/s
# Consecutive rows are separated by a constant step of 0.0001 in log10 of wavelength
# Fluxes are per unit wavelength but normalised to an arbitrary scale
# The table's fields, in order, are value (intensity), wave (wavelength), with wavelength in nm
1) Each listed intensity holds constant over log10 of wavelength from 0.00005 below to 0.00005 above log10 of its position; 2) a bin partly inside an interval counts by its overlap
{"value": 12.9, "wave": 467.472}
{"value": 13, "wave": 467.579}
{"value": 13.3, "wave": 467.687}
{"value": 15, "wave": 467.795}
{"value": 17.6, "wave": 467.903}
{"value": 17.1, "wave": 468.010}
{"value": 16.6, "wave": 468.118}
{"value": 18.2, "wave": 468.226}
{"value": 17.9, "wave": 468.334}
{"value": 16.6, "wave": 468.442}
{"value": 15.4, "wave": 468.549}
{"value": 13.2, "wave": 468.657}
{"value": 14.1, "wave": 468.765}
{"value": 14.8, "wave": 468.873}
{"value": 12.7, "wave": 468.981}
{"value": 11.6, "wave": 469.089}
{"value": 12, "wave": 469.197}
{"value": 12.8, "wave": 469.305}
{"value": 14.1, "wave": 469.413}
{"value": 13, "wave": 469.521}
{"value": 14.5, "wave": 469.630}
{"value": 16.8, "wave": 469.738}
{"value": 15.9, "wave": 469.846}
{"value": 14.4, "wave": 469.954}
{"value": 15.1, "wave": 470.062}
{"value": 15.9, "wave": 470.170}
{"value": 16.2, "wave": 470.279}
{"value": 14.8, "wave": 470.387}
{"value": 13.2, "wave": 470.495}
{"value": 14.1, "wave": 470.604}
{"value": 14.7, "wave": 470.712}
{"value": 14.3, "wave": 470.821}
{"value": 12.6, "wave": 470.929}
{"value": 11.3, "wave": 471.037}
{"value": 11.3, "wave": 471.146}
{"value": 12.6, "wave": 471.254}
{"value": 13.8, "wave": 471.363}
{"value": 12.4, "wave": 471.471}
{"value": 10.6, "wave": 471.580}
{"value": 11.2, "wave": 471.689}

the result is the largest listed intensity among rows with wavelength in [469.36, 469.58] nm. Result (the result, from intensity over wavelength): 14.1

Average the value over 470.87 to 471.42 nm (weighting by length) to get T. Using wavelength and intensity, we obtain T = 12.4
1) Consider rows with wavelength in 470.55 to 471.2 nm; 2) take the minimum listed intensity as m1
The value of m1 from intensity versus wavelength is 11.3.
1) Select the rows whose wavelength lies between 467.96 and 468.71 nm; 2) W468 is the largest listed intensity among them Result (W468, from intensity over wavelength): 18.2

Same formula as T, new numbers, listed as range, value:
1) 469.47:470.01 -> 14.9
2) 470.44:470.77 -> 14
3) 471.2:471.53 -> 12.9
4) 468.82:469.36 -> 12.8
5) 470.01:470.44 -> 15.5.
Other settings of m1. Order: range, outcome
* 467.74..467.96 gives 15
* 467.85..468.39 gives 16.6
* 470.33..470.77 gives 13.2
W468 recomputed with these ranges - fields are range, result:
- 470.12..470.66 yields 16.2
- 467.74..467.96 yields 17.6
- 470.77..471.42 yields 14.3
